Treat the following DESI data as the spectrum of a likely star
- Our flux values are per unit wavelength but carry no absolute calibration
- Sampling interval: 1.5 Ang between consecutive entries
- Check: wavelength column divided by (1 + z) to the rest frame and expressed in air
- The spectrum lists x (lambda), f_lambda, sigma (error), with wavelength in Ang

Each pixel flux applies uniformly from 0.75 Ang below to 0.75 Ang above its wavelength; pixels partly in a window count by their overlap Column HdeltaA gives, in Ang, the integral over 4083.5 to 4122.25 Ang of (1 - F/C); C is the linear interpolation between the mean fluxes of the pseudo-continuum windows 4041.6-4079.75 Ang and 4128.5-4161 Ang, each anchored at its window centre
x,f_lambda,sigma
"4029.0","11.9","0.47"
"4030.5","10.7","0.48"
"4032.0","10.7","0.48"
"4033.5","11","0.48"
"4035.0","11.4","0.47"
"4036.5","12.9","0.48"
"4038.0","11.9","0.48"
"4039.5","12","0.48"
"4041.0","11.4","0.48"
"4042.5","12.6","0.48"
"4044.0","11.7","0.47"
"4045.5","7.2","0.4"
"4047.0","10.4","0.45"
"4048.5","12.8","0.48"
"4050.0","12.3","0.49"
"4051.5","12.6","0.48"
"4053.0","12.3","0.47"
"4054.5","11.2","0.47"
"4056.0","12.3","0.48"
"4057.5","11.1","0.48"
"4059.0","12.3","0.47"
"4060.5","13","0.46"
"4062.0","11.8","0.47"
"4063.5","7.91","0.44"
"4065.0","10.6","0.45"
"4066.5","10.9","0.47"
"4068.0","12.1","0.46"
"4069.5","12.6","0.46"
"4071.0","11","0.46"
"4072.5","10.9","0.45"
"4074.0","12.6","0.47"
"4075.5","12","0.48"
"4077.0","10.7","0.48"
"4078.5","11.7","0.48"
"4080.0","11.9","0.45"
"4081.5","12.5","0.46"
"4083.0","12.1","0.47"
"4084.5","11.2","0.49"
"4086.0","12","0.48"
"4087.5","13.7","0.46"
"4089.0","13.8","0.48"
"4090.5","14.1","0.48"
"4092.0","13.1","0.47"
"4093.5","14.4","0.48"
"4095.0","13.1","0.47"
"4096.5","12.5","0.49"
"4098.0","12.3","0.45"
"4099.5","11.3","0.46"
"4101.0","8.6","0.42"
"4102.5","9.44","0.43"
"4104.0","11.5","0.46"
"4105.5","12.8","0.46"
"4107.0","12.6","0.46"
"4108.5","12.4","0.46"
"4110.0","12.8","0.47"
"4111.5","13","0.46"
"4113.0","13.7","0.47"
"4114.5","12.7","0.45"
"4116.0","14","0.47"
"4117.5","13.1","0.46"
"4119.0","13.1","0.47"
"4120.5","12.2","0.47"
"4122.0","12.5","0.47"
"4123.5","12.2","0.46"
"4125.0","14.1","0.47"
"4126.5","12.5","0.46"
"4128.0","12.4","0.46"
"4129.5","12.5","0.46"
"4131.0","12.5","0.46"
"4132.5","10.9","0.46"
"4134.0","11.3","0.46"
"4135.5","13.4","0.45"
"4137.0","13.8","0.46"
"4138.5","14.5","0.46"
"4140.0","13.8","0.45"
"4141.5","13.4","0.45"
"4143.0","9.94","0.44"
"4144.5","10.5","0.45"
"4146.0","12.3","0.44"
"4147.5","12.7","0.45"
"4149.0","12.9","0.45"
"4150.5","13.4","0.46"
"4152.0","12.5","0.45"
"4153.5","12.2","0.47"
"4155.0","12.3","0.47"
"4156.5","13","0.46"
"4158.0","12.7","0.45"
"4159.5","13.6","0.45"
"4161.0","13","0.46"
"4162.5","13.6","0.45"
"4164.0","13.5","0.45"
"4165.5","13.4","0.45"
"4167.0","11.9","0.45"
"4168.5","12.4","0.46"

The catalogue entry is -1.6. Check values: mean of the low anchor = 11.5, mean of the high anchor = 12.6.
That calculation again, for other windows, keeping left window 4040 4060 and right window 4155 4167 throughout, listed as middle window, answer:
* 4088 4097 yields -1.0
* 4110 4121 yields -0.6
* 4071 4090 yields -0.1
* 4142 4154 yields 0.8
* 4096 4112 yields 0.8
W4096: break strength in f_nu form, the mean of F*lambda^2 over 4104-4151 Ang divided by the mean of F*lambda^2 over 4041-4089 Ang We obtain 1.12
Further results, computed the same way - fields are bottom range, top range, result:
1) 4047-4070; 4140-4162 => 1.12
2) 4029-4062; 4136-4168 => 1.16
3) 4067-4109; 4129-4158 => 1.06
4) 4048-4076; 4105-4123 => 1.13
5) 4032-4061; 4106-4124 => 1.14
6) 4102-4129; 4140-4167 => 1.02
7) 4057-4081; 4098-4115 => 1.06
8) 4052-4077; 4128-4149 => 1.12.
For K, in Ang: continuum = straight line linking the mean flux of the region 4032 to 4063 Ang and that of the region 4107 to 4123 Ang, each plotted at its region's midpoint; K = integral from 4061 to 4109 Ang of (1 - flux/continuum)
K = 1.9 Ang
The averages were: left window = 11.7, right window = 12.9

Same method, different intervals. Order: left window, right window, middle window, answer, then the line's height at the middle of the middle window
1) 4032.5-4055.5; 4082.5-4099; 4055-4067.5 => 0.8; 12.1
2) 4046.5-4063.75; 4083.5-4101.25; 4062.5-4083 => 1.4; 12.2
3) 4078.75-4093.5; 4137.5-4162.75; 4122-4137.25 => 0.3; 12.7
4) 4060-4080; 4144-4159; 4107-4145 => -1.8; 12.1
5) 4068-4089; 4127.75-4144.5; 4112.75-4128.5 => -0.7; 12.4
